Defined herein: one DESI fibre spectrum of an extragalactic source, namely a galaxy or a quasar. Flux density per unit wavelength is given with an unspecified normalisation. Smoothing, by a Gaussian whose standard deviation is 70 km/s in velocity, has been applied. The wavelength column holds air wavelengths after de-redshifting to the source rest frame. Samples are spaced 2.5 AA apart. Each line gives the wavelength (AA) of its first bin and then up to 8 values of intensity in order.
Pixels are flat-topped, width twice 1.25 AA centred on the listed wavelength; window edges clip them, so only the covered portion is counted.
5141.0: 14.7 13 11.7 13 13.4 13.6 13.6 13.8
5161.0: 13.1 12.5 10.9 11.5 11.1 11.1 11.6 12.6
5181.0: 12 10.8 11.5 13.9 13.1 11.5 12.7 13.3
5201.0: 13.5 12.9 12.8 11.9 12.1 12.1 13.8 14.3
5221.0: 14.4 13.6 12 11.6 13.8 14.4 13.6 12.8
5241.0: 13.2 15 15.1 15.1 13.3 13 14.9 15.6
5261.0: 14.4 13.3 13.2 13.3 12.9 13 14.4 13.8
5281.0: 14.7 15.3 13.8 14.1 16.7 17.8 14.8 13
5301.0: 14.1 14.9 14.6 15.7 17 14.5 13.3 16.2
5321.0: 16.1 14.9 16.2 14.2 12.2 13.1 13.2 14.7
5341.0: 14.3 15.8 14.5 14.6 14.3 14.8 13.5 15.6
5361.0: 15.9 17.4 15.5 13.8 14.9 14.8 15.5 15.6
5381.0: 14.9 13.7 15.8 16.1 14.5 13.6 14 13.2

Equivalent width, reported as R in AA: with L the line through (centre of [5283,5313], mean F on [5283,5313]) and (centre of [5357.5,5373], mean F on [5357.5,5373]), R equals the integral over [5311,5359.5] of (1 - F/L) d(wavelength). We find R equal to 2.3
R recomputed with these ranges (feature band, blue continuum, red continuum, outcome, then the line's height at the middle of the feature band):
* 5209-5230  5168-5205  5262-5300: 0.0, 12.9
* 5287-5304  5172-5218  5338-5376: -1.3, 14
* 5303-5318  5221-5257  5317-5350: -0.7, 14.4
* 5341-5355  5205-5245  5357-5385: 0.2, 14.9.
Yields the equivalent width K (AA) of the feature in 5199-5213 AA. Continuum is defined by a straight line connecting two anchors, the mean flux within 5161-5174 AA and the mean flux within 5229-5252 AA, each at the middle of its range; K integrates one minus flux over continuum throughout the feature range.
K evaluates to 0.2 AA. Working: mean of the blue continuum 11.6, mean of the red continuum 14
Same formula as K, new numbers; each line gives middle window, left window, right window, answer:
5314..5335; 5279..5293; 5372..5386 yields 0.7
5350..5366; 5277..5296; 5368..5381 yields -0.3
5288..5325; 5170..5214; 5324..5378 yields -3.1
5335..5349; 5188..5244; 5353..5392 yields 0.2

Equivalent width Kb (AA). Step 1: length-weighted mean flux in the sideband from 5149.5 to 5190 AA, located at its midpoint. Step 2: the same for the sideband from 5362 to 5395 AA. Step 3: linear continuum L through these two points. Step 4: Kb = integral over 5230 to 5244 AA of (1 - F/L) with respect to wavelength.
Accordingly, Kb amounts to -0.6 AA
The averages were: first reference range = 12.3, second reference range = 15.1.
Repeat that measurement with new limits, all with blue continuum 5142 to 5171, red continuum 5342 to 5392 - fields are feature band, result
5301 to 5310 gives -0.38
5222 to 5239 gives 0.47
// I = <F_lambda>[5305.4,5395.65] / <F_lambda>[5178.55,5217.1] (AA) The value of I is 1.2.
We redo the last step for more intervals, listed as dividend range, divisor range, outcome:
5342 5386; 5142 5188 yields 1.22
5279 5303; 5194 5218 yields 1.16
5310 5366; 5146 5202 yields 1.19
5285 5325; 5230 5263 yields 1.07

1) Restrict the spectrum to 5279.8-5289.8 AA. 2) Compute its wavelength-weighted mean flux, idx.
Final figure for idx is 14.5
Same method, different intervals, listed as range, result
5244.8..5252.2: 14.5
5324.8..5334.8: 13.9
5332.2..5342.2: 13.8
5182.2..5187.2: 11.2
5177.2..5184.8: 11.8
